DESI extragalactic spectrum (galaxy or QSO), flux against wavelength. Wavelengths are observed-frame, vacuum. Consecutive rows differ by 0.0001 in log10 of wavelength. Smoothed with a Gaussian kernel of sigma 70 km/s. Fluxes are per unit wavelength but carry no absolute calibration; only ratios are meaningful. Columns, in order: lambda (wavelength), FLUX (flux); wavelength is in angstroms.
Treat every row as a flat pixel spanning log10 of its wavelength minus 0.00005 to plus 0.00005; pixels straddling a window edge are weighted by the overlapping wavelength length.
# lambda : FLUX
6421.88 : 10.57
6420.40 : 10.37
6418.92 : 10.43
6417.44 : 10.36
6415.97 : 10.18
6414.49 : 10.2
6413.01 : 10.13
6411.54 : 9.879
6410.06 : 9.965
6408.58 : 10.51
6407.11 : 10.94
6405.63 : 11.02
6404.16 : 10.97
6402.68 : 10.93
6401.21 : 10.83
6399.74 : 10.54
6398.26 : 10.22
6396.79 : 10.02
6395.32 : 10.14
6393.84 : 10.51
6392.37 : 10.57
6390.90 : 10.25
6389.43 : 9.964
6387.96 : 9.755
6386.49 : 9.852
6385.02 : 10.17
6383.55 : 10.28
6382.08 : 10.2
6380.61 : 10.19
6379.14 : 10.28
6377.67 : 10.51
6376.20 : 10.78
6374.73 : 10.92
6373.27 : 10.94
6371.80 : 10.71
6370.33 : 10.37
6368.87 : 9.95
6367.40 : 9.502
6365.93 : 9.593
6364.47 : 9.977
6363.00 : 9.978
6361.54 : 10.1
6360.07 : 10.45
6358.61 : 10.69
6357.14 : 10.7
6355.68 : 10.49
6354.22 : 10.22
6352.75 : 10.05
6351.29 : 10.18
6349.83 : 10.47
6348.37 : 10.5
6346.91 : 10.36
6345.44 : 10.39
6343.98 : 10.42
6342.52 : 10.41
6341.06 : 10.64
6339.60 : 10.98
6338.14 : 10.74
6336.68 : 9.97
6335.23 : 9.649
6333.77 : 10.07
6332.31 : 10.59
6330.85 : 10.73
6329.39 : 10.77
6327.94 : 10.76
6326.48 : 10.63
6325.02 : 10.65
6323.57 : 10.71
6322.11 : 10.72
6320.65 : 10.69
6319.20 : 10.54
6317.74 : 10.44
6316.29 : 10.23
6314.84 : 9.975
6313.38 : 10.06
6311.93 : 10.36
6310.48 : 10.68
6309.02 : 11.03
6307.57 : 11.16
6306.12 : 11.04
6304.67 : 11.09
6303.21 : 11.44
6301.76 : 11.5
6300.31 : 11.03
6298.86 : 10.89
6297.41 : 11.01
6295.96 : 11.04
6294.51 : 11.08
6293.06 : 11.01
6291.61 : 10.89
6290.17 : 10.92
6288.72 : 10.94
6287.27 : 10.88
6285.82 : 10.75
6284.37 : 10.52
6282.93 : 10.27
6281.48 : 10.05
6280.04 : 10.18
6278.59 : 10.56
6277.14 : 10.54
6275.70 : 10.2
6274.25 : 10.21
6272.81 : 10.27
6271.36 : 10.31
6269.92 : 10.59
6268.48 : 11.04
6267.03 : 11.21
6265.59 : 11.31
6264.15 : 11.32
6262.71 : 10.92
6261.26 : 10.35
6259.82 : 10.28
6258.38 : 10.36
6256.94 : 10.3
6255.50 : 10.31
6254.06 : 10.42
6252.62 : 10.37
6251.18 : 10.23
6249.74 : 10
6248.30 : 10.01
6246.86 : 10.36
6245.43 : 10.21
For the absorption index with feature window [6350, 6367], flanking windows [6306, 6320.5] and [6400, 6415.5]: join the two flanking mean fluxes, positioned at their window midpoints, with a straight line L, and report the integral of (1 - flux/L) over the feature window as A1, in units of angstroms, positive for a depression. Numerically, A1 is 0.5 angstroms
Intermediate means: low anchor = 10.5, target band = 10.2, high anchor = 10.5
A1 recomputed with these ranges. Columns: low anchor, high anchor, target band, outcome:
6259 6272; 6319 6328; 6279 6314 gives -0.3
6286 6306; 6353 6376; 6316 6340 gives 0.4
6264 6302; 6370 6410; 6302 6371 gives 0.9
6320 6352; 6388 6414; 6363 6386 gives 0.4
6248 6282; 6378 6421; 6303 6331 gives -0.7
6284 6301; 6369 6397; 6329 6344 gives 0.3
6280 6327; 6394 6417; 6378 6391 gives 0.5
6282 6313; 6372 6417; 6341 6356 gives 0.4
